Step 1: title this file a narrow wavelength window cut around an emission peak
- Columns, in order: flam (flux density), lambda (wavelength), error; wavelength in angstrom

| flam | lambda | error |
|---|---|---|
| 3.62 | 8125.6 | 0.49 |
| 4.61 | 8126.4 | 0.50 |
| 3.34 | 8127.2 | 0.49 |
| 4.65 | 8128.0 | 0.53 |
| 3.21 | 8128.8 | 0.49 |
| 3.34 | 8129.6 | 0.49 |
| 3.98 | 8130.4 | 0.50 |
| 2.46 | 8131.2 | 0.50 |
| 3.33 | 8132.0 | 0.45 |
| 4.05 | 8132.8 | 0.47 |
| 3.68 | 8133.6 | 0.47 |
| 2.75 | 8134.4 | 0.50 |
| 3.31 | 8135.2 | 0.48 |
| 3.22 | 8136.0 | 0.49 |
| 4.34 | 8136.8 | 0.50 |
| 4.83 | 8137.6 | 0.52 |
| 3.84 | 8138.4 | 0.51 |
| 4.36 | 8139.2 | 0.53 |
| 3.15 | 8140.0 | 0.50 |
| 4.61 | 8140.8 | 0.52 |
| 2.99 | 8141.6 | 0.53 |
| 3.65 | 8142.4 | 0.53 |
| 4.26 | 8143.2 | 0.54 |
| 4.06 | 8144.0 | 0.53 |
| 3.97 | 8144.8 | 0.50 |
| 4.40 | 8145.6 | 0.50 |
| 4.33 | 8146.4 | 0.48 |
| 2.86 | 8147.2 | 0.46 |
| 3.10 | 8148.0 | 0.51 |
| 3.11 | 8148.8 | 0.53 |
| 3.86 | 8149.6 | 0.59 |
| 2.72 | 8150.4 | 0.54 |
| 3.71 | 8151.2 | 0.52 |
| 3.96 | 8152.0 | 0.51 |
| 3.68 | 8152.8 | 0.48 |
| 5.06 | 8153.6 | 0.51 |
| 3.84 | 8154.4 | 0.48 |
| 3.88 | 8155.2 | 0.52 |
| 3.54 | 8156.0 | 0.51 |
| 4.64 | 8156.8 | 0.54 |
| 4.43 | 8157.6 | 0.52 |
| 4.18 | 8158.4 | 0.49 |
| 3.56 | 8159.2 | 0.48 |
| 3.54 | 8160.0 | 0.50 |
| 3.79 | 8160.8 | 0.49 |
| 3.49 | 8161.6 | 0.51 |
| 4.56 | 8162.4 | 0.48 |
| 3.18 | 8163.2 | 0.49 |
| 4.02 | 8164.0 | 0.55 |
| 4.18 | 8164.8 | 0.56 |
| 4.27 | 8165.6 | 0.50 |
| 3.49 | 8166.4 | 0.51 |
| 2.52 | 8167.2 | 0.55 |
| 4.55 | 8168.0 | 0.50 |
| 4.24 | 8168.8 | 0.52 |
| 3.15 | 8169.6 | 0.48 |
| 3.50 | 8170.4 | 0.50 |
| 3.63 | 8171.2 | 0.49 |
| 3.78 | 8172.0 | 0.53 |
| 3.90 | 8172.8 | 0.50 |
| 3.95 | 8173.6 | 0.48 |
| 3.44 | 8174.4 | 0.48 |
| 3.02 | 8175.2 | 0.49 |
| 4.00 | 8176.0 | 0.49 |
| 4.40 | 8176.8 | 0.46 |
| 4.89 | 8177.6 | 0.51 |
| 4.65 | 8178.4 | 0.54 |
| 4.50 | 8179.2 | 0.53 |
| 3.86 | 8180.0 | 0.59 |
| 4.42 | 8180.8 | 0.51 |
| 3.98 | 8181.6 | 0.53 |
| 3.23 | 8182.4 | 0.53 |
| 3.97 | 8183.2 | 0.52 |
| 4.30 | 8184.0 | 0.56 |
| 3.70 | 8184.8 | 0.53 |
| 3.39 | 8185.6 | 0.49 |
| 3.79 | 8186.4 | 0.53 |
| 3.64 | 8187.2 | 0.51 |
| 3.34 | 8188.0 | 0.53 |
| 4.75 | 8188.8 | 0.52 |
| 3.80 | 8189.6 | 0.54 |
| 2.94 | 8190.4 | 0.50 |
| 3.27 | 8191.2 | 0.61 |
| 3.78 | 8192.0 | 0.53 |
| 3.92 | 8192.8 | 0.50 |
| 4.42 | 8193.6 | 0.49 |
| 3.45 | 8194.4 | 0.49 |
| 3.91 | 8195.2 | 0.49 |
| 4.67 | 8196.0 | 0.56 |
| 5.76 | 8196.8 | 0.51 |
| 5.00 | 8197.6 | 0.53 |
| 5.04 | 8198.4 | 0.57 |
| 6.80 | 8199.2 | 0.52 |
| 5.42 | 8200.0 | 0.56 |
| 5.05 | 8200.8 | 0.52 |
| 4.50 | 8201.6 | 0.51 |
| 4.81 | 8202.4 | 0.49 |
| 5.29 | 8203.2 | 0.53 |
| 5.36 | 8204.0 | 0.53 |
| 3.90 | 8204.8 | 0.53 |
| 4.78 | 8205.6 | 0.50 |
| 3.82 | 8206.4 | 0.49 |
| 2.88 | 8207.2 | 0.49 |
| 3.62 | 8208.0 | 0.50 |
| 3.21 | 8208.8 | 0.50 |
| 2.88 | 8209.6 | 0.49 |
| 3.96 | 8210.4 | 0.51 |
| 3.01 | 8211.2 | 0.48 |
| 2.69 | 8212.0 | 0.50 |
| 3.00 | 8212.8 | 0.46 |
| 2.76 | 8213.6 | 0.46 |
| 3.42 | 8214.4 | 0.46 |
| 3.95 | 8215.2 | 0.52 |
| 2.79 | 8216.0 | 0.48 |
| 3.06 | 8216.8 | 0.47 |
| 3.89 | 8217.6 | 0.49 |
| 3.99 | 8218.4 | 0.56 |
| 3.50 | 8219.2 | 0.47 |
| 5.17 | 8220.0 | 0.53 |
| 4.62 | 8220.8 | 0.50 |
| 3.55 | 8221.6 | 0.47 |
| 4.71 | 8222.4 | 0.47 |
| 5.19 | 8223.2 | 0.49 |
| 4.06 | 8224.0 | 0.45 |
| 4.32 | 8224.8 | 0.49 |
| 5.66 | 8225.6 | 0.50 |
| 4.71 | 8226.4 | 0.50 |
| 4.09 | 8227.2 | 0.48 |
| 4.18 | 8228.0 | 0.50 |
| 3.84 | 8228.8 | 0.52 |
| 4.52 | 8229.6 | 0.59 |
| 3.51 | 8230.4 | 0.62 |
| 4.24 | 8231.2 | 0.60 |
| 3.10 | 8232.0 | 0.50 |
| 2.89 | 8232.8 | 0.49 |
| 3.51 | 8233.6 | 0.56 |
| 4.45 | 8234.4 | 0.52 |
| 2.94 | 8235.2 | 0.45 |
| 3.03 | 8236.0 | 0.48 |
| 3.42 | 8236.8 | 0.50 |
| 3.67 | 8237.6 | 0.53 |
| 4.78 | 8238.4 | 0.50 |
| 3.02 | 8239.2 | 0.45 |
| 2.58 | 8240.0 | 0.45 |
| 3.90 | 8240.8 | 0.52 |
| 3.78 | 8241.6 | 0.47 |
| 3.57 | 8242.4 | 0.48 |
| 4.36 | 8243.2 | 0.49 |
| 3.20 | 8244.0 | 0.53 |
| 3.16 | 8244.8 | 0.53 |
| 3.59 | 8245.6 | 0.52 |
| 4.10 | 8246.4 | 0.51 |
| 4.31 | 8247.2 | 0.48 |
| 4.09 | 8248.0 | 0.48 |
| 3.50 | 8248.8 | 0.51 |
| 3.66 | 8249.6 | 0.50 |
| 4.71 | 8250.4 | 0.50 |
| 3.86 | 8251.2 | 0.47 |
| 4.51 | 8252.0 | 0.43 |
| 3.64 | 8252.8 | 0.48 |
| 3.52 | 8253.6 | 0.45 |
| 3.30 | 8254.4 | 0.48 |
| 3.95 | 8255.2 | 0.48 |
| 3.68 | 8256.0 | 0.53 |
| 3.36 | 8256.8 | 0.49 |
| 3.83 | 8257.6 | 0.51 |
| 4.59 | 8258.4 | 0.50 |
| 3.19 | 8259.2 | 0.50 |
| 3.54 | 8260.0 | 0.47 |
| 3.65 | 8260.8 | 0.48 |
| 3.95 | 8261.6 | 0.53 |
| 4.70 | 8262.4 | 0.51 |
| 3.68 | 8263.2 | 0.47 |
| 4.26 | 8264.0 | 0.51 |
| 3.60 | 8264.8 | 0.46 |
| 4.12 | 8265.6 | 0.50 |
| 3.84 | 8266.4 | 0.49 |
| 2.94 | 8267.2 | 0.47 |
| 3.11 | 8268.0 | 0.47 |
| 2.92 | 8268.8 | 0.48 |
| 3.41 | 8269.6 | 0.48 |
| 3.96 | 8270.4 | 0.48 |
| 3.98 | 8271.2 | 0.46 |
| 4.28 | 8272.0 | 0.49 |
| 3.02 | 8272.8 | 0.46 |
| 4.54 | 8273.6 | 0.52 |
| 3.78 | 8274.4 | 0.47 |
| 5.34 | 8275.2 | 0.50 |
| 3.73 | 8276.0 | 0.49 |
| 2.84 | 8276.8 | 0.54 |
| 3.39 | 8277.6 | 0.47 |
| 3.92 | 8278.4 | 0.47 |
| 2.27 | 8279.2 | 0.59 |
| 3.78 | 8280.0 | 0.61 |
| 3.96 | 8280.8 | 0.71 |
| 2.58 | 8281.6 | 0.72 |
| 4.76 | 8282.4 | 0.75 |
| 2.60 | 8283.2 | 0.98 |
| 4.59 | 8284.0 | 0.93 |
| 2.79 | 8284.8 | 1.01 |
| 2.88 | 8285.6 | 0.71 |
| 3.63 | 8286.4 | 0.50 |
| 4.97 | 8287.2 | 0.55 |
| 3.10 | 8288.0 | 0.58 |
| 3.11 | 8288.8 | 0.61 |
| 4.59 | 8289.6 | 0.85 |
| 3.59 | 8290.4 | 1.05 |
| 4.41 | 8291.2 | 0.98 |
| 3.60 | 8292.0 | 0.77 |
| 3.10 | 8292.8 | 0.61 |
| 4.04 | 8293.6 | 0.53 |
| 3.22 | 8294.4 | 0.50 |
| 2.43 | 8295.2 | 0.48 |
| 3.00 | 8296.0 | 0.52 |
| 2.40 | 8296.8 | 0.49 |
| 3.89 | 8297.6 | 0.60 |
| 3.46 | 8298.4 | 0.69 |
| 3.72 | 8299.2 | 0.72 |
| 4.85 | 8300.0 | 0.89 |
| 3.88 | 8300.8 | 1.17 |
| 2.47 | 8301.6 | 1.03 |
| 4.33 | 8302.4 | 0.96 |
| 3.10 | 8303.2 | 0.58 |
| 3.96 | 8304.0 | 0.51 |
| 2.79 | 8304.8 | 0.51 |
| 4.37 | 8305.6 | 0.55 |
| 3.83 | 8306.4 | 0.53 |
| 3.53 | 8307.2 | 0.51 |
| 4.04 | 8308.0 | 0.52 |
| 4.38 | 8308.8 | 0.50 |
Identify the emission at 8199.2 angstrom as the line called H-alpha 6563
